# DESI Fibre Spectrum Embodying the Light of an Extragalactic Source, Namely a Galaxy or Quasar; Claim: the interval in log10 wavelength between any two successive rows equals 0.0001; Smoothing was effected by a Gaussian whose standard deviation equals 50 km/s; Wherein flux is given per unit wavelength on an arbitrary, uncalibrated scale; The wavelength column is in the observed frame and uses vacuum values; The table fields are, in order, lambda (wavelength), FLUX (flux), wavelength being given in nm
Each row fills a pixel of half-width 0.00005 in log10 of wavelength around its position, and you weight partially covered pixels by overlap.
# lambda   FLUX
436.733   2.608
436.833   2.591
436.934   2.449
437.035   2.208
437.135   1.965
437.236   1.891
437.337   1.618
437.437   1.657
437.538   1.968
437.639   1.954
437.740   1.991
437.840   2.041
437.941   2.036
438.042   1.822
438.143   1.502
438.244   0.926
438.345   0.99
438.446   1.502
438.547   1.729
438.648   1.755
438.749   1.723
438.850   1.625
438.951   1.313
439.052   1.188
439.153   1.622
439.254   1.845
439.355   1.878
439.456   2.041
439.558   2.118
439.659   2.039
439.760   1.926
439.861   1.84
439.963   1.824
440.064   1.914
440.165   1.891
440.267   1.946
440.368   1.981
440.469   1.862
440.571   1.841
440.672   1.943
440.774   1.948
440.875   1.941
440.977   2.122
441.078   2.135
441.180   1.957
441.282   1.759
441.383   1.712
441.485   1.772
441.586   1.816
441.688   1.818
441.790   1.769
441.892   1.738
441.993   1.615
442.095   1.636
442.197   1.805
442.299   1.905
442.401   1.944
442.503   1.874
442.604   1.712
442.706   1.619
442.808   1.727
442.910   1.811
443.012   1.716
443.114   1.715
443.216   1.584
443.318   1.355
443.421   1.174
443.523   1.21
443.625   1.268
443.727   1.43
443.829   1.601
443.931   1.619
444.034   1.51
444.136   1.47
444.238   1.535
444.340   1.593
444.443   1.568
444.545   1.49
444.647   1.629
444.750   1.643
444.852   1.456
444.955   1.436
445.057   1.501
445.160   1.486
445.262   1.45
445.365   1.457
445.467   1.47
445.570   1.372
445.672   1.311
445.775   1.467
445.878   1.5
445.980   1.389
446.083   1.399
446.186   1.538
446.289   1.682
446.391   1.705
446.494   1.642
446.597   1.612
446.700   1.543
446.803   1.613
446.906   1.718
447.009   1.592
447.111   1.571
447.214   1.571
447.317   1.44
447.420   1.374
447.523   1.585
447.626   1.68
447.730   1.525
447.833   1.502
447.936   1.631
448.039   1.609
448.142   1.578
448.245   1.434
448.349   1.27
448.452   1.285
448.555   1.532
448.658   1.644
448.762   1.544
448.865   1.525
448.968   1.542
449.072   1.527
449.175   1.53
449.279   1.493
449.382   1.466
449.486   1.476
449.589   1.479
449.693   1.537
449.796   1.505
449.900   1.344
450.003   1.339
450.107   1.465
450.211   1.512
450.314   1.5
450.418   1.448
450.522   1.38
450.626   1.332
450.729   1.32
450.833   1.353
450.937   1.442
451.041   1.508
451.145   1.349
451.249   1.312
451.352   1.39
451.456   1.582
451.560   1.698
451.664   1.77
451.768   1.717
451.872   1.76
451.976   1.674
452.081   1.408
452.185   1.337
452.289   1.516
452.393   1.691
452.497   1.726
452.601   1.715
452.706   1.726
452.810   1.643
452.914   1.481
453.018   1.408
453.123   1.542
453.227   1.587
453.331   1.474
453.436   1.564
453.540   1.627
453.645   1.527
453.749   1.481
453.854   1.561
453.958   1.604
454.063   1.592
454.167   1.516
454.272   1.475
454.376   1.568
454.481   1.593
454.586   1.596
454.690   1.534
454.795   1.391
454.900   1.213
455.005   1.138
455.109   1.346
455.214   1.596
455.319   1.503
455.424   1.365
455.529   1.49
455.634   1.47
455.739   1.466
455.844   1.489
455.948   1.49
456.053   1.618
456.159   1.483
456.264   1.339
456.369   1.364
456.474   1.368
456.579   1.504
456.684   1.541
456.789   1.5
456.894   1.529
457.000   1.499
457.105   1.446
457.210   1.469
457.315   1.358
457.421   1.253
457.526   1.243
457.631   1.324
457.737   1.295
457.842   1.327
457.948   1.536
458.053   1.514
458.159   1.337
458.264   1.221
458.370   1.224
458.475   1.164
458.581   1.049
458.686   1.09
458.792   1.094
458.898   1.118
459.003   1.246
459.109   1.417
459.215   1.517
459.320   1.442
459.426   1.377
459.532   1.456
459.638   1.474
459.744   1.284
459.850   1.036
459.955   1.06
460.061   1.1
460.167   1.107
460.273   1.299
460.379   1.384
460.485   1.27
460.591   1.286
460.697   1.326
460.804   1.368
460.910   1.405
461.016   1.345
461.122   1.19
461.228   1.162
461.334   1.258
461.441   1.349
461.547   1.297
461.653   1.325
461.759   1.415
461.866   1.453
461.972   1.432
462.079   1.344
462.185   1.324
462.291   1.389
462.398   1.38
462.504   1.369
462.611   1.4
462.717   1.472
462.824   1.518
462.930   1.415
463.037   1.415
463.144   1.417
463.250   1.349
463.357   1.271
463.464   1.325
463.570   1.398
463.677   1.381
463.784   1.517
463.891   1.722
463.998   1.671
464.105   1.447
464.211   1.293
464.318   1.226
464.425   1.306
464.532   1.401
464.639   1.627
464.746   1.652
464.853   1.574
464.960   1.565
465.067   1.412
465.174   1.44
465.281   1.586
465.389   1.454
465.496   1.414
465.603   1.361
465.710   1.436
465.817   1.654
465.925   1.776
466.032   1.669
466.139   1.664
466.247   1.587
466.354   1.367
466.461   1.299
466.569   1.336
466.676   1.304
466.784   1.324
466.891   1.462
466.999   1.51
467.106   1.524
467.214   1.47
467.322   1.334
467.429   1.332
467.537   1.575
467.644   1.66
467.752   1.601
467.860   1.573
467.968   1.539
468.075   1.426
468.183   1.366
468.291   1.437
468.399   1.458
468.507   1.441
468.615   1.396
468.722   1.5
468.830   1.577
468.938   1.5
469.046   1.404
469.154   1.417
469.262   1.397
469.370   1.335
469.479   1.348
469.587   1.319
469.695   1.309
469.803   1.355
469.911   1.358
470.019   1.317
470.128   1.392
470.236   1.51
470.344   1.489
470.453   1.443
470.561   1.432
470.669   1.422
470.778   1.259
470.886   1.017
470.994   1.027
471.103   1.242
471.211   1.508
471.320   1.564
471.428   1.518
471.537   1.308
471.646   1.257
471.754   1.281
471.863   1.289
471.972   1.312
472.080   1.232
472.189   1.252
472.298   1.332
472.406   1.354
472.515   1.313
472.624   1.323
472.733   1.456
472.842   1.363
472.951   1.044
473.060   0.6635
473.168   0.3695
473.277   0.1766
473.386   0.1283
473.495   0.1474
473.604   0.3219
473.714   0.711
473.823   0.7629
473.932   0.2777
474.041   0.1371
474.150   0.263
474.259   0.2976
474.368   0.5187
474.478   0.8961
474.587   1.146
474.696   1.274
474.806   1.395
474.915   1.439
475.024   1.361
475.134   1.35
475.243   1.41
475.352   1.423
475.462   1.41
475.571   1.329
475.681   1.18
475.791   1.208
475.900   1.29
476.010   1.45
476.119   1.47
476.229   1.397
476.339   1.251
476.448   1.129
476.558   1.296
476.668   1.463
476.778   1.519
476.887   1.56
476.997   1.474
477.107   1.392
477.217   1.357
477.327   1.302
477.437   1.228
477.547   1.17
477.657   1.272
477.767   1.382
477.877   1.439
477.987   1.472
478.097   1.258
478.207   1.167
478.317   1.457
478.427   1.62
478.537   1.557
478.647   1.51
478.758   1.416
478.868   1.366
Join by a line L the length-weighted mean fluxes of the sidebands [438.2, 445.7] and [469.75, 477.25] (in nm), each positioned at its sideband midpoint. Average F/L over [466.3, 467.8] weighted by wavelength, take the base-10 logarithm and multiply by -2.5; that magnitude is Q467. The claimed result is -0.14 mag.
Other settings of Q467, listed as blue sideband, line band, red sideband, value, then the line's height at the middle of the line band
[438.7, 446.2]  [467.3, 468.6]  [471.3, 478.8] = -0.165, 1.27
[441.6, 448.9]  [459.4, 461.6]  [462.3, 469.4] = 0.166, 1.49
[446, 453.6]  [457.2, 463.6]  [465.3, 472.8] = 0.113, 1.46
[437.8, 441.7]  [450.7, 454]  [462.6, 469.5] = 0.056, 1.63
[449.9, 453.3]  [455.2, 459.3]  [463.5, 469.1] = 0.093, 1.5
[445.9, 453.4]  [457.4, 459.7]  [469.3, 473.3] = 0.089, 1.42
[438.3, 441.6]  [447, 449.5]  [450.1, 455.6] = 0.069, 1.62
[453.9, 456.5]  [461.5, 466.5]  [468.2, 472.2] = -0.033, 1.41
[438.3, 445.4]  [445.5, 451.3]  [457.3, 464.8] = 0.058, 1.57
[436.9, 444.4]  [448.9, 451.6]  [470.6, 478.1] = 0.085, 1.57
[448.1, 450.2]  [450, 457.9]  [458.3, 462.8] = -0.063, 1.4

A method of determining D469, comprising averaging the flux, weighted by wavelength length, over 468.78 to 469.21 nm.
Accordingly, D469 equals 1.47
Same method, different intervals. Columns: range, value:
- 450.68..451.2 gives 1.39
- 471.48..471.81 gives 1.28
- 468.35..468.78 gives 1.45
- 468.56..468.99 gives 1.5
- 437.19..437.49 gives 1.72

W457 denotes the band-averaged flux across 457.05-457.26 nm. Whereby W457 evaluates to 1.46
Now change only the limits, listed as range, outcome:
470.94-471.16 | 1.14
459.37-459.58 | 1.41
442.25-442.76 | 1.81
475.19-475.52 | 1.42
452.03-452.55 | 1.54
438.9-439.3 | 1.49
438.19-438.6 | 1.29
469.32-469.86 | 1.33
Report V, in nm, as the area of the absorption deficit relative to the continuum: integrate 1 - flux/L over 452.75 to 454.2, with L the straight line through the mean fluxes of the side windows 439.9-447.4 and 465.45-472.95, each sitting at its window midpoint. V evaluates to 0.010 nm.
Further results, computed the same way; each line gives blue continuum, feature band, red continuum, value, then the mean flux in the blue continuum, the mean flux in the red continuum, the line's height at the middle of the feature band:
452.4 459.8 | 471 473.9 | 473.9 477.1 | 0.42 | 1.44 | 1.17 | 1.21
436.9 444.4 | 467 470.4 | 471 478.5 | -0.50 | 1.74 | 1.15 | 1.26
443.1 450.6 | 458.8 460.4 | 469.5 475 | 0.01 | 1.5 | 1.07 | 1.29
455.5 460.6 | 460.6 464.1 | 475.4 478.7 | -0.09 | 1.35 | 1.37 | 1.35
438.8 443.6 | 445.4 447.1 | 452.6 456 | 0.14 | 1.77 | 1.51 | 1.67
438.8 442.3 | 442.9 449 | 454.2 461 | 0.60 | 1.83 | 1.37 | 1.68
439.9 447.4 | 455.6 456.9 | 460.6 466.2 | 0.03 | 1.65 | 1.43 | 1.51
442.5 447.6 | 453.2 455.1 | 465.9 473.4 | -0.04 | 1.53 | 1.34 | 1.46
